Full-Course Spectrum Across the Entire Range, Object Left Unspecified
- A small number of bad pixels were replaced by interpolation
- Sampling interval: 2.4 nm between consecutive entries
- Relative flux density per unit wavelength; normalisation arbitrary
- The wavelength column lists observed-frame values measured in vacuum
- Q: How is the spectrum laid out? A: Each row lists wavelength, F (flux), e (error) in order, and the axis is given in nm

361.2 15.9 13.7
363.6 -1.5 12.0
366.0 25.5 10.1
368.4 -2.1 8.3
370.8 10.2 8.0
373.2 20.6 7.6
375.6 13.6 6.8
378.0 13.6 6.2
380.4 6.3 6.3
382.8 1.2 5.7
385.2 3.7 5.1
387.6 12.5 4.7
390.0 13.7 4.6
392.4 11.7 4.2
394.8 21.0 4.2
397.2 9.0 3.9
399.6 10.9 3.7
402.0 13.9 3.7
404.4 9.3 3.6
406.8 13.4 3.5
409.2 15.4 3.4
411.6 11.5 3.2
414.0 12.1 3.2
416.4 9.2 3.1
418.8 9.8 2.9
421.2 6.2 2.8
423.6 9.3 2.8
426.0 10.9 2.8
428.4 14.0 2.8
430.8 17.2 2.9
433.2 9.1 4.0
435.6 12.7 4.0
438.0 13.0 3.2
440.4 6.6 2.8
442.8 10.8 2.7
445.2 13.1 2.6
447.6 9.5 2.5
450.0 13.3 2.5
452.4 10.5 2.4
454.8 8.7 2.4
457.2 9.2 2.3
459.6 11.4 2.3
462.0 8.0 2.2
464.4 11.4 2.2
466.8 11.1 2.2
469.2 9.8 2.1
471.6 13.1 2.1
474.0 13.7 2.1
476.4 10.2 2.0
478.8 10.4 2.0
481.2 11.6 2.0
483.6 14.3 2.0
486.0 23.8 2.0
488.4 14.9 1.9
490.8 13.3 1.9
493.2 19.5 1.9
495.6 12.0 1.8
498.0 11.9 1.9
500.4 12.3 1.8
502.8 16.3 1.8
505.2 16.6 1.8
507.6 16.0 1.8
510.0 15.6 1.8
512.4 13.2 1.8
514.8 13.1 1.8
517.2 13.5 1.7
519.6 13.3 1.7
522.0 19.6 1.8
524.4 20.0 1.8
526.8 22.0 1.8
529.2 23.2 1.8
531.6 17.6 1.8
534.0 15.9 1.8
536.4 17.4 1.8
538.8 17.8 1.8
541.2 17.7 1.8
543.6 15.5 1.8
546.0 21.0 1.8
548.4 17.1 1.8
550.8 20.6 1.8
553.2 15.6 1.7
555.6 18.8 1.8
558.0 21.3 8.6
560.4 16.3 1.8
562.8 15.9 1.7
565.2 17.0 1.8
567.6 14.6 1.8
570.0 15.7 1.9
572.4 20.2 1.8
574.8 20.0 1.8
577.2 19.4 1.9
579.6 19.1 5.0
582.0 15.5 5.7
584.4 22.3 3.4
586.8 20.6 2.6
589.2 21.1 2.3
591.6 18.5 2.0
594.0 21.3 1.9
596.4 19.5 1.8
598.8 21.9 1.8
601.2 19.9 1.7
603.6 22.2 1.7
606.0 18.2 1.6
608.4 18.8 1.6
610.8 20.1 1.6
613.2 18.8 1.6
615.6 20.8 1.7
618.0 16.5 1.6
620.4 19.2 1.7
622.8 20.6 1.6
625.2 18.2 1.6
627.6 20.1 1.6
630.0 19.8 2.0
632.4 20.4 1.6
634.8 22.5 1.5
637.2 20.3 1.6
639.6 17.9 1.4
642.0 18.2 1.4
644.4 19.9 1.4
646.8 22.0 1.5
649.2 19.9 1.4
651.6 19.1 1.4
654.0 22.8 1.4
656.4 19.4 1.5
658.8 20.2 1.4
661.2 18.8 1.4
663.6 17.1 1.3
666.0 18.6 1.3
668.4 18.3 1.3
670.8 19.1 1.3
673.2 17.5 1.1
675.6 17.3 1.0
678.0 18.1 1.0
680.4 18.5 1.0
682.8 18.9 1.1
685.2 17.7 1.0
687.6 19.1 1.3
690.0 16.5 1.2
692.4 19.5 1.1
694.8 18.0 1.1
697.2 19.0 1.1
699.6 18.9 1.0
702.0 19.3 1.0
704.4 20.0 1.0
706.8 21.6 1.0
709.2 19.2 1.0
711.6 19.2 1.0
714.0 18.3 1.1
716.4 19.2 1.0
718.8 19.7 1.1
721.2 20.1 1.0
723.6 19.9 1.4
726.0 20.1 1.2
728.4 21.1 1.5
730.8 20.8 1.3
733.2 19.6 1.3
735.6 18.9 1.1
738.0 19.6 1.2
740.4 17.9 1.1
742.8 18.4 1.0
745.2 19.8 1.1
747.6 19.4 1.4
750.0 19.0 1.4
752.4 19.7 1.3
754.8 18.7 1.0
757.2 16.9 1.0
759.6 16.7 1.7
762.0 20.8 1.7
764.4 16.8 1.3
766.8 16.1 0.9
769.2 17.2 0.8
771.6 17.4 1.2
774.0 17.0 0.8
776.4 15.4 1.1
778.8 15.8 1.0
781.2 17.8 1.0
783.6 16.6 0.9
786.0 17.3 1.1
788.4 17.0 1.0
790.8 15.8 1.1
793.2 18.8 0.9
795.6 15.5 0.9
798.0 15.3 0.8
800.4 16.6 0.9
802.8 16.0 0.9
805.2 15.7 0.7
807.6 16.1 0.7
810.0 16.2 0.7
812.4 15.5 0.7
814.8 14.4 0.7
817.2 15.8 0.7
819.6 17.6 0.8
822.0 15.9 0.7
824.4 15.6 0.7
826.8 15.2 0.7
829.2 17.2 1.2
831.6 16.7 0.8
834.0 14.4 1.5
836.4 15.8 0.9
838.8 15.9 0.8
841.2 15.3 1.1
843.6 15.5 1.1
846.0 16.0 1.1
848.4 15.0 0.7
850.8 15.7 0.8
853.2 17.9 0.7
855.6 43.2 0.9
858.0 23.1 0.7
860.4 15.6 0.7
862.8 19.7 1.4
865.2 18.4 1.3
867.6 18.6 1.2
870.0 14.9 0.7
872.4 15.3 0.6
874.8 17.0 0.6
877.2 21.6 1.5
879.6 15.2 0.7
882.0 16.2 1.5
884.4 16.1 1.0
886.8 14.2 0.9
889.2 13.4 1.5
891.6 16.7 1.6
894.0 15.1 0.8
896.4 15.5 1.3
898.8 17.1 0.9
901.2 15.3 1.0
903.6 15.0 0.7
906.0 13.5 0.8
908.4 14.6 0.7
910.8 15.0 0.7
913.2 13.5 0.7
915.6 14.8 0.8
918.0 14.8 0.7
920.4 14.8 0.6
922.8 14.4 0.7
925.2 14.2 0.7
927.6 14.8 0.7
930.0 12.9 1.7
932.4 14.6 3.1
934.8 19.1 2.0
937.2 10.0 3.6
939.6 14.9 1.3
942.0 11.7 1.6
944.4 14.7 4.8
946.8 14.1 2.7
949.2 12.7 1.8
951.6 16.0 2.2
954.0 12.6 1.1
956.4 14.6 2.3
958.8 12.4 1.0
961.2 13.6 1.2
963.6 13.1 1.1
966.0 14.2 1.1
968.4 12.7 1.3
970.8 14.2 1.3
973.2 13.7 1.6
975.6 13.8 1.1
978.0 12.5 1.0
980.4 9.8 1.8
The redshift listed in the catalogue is 0.304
